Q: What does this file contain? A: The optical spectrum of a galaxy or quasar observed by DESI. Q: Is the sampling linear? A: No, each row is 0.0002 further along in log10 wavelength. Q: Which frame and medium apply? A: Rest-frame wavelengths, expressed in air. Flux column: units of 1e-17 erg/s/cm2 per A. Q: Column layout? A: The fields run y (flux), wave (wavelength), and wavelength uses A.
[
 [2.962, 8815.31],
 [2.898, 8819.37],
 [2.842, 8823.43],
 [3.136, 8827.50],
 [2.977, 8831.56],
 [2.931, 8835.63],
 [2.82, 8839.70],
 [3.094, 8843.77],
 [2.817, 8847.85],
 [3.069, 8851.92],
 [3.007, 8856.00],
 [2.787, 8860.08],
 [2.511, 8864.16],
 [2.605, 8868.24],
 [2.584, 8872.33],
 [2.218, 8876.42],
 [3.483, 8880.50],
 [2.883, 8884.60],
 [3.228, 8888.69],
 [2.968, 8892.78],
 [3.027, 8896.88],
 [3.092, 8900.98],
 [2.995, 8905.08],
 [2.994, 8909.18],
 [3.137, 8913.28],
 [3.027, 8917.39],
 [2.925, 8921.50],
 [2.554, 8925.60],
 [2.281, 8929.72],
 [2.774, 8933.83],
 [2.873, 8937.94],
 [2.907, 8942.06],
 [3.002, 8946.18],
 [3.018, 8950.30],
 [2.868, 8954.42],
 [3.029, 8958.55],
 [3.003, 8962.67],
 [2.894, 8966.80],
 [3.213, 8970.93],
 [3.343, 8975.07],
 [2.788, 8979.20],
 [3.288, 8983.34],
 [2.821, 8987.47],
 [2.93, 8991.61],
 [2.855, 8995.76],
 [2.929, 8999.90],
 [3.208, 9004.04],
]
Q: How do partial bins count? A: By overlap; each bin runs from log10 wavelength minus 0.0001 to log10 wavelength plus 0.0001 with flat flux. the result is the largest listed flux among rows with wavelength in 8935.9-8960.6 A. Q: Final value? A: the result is 3.029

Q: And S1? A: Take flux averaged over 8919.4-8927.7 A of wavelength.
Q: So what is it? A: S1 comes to 2.74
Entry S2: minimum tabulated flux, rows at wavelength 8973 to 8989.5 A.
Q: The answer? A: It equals 2.788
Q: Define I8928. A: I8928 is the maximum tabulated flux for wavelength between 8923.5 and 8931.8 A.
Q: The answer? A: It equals 2.554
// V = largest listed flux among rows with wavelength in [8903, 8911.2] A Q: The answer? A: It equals 2.995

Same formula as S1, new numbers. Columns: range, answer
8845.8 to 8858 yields 2.96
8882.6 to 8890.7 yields 3.06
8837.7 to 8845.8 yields 2.96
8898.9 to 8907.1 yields 3.04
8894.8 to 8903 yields 3.06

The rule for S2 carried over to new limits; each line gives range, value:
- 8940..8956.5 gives 2.868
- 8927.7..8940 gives 2.281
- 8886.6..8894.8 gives 2.968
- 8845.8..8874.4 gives 2.511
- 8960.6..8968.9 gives 2.894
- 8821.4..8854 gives 2.817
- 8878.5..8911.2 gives 2.883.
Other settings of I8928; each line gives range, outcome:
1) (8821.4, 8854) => 3.136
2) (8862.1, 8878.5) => 2.605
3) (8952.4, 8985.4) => 3.343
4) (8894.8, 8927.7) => 3.137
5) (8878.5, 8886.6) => 3.483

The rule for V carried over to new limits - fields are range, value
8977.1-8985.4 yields 3.288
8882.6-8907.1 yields 3.228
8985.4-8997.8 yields 2.93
